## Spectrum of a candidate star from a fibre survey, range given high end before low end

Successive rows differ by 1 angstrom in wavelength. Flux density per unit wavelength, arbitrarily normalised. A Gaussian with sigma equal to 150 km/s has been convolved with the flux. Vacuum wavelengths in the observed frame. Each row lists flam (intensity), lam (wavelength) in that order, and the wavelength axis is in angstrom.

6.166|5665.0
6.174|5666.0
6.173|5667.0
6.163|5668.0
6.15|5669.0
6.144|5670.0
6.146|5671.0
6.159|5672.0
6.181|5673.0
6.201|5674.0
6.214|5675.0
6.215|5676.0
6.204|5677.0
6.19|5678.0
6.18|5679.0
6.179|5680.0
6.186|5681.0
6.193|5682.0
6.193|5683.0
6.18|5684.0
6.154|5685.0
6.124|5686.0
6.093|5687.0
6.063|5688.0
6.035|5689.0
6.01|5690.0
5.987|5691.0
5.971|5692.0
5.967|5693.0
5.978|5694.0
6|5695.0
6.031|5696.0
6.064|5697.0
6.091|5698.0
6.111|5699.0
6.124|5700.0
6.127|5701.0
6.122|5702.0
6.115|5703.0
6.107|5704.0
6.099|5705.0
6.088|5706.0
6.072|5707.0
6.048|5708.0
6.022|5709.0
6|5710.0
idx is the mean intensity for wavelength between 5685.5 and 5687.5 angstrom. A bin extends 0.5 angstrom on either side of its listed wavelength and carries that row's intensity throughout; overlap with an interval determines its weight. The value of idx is 6.11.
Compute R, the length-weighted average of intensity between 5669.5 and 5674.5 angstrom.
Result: 6.17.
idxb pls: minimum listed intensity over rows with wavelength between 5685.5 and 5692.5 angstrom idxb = 5.971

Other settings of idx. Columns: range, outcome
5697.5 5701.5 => 6.11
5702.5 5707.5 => 6.1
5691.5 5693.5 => 5.97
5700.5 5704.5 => 6.12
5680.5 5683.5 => 6.19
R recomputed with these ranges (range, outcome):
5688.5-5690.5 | 6.02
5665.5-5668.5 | 6.17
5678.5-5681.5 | 6.18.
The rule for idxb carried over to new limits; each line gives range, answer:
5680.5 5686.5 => 6.124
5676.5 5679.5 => 6.18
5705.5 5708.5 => 6.048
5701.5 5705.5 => 6.099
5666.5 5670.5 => 6.144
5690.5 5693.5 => 5.967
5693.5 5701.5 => 5.978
